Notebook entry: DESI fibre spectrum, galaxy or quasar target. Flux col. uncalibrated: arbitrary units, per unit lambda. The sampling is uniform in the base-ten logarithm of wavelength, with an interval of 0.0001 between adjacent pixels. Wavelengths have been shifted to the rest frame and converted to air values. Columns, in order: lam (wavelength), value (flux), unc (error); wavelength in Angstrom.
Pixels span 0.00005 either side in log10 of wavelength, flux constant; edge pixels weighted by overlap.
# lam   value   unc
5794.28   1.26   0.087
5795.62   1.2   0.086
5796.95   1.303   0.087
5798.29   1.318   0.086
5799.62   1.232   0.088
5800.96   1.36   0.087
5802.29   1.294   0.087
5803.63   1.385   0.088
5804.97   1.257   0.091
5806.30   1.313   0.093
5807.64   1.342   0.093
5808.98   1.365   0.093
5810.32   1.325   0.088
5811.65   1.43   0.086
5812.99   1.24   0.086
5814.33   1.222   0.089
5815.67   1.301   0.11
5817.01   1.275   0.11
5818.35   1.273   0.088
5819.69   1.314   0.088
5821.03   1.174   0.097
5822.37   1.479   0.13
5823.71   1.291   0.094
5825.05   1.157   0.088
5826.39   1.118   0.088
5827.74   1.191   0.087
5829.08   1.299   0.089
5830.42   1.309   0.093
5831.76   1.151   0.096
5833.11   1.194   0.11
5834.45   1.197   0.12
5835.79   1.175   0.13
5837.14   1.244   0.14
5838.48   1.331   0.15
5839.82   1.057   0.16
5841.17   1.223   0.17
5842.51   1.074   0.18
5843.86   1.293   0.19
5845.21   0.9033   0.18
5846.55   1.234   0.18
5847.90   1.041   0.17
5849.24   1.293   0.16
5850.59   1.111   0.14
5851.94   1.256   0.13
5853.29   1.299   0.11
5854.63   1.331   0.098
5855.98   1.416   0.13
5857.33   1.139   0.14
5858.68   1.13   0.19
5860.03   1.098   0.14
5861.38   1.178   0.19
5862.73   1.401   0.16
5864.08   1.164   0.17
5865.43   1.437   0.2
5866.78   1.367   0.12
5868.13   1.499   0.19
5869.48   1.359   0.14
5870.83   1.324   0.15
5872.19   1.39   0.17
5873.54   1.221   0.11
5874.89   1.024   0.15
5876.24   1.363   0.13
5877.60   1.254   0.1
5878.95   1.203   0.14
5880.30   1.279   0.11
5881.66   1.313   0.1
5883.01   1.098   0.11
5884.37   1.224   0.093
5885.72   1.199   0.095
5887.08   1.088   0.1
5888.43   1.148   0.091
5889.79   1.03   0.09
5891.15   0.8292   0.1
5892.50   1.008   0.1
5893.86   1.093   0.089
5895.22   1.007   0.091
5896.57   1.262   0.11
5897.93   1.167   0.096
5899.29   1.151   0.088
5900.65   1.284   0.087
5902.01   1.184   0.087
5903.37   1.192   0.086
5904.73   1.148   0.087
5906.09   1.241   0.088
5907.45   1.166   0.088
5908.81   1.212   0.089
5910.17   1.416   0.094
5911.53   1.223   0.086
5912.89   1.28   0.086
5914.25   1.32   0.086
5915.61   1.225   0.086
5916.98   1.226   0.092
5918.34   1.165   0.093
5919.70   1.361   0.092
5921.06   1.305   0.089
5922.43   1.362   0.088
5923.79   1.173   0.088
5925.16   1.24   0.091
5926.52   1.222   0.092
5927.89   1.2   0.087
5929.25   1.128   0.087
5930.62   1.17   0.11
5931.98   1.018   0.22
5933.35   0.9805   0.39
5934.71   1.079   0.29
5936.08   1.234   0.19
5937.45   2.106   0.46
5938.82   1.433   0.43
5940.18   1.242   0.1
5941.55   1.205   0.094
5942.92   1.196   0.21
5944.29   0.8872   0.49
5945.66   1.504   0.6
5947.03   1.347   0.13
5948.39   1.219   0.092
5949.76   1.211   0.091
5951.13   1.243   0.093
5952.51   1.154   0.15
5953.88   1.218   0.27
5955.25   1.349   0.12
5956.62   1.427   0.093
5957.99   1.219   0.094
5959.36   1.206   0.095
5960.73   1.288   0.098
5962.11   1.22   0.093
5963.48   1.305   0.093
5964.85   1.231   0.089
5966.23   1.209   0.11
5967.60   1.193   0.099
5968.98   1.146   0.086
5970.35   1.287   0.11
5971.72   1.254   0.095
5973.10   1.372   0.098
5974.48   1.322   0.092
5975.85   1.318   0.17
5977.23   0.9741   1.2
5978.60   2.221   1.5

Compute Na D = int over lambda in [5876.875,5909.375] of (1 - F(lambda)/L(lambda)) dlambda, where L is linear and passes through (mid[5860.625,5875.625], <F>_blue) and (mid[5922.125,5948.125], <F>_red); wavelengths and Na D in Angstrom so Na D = 3.2 Angstrom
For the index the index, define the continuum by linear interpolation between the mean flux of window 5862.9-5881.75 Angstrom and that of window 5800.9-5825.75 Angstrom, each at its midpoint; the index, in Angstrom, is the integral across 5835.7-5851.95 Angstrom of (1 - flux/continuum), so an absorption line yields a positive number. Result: 1.7 Angstrom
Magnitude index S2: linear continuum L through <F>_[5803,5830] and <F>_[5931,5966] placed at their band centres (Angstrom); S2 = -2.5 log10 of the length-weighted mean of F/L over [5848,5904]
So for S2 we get 0.05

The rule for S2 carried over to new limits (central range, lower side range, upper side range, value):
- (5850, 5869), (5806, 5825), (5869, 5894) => -0.05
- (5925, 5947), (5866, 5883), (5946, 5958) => 0.03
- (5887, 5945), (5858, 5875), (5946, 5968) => 0.06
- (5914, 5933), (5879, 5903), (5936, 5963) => 0.01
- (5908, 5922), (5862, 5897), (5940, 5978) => -0.04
